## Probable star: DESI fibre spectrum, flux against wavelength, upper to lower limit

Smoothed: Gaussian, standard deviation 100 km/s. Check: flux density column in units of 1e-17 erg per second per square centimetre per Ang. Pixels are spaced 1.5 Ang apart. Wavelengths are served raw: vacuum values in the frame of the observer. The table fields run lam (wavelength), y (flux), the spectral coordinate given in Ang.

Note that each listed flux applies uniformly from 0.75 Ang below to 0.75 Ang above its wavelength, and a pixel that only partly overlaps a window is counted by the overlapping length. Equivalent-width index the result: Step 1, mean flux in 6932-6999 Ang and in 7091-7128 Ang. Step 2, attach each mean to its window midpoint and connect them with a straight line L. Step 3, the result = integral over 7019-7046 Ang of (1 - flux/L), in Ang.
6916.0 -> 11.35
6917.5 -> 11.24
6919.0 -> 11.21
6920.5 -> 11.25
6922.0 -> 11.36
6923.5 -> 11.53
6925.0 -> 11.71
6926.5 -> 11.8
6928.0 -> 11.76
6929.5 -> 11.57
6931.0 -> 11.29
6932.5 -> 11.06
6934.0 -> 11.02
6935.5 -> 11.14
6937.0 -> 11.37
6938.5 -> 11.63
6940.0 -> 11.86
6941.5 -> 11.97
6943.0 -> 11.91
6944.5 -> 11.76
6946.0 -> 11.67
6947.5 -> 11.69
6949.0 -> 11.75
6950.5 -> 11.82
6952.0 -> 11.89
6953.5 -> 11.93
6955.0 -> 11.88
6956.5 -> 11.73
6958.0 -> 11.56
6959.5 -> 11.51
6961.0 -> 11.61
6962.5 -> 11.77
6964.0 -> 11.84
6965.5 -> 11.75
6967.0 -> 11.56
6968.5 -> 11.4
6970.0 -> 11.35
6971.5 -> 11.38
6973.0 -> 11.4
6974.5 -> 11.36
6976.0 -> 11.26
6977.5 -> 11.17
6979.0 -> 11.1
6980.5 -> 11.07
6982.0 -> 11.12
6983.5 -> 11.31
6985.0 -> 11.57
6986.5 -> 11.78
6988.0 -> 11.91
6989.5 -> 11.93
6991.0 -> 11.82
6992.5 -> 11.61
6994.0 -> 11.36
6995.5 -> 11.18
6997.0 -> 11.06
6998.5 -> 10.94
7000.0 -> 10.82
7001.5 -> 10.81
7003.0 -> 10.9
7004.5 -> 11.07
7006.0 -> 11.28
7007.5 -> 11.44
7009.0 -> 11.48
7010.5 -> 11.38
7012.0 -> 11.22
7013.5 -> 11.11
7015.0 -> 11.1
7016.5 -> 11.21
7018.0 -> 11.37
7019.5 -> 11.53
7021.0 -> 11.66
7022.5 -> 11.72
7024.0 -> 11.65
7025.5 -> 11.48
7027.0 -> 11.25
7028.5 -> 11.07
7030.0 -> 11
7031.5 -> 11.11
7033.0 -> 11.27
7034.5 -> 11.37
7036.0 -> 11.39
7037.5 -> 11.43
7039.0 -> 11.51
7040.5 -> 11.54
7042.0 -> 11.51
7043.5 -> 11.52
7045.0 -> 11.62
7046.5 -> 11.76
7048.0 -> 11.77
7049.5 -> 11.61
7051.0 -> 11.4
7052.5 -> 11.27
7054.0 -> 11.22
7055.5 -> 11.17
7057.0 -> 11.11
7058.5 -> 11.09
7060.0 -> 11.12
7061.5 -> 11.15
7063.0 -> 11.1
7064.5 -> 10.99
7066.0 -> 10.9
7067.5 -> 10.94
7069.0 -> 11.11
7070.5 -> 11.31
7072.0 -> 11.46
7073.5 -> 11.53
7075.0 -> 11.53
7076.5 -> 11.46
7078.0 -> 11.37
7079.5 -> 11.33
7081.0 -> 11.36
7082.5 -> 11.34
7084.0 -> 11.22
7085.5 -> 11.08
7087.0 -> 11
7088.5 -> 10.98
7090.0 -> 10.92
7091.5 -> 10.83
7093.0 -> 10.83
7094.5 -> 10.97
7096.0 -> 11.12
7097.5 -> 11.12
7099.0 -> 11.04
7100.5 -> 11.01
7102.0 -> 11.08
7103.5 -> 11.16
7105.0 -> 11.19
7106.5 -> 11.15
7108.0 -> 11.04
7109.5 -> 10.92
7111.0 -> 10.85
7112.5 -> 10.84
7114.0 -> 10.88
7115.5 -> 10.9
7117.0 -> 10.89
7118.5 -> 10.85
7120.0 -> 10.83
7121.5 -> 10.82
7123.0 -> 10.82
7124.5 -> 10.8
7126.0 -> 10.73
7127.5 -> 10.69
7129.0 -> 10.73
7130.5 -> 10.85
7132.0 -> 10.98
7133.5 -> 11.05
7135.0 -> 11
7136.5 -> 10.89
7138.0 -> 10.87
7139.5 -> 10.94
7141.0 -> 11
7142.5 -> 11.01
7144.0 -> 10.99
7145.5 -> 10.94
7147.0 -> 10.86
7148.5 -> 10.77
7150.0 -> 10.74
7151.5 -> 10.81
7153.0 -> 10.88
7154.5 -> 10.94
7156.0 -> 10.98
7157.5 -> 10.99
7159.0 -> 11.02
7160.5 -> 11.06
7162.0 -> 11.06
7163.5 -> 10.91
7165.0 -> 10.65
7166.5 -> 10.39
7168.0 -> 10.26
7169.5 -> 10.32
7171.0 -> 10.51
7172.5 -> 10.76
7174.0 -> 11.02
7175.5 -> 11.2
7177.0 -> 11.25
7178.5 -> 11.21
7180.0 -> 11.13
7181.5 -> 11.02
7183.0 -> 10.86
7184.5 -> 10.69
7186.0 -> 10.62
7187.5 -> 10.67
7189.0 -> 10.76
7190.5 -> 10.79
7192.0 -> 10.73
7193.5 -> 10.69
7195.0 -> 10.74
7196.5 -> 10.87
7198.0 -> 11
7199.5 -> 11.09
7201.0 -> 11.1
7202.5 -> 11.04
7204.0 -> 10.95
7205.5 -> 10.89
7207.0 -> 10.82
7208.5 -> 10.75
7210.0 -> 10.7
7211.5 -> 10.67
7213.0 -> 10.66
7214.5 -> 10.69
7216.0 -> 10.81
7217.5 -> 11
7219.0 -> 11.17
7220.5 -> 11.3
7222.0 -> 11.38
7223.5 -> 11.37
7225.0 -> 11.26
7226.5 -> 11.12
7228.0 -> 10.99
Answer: -0.4 Ang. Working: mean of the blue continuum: 11.5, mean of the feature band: 11.4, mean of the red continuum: 10.9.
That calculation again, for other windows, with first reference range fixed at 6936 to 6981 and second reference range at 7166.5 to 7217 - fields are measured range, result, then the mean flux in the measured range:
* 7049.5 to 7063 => 0.1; 11.2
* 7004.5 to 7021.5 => 0.1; 11.3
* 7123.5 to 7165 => 0.3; 10.9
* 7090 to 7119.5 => 0.3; 11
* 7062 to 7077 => 0.0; 11.2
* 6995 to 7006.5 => 0.5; 11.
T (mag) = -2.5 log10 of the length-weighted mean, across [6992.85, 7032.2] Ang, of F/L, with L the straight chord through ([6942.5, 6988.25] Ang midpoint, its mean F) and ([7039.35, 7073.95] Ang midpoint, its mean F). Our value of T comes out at 0.019 mag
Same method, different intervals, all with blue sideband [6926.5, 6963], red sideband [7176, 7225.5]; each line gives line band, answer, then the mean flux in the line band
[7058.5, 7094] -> 0.010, 11.2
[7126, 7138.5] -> 0.024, 10.9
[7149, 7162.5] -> 0.011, 10.9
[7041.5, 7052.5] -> -0.021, 11.6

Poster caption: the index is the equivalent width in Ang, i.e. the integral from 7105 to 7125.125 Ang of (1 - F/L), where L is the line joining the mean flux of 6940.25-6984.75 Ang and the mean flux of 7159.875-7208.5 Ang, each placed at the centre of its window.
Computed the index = 0.3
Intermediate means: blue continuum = 11.6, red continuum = 10.8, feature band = 10.9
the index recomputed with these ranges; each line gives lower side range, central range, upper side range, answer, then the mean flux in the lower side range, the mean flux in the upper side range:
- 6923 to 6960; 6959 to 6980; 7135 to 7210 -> 0.2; 11.6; 10.9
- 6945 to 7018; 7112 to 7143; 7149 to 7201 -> 0.3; 11.4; 10.8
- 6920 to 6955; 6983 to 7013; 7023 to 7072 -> 0.3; 11.6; 11.3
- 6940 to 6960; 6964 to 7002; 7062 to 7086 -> 0.9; 11.8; 11.3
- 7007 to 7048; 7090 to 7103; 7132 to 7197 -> 0.2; 11.4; 10.9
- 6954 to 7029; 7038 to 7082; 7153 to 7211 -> -0.5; 11.4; 10.9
